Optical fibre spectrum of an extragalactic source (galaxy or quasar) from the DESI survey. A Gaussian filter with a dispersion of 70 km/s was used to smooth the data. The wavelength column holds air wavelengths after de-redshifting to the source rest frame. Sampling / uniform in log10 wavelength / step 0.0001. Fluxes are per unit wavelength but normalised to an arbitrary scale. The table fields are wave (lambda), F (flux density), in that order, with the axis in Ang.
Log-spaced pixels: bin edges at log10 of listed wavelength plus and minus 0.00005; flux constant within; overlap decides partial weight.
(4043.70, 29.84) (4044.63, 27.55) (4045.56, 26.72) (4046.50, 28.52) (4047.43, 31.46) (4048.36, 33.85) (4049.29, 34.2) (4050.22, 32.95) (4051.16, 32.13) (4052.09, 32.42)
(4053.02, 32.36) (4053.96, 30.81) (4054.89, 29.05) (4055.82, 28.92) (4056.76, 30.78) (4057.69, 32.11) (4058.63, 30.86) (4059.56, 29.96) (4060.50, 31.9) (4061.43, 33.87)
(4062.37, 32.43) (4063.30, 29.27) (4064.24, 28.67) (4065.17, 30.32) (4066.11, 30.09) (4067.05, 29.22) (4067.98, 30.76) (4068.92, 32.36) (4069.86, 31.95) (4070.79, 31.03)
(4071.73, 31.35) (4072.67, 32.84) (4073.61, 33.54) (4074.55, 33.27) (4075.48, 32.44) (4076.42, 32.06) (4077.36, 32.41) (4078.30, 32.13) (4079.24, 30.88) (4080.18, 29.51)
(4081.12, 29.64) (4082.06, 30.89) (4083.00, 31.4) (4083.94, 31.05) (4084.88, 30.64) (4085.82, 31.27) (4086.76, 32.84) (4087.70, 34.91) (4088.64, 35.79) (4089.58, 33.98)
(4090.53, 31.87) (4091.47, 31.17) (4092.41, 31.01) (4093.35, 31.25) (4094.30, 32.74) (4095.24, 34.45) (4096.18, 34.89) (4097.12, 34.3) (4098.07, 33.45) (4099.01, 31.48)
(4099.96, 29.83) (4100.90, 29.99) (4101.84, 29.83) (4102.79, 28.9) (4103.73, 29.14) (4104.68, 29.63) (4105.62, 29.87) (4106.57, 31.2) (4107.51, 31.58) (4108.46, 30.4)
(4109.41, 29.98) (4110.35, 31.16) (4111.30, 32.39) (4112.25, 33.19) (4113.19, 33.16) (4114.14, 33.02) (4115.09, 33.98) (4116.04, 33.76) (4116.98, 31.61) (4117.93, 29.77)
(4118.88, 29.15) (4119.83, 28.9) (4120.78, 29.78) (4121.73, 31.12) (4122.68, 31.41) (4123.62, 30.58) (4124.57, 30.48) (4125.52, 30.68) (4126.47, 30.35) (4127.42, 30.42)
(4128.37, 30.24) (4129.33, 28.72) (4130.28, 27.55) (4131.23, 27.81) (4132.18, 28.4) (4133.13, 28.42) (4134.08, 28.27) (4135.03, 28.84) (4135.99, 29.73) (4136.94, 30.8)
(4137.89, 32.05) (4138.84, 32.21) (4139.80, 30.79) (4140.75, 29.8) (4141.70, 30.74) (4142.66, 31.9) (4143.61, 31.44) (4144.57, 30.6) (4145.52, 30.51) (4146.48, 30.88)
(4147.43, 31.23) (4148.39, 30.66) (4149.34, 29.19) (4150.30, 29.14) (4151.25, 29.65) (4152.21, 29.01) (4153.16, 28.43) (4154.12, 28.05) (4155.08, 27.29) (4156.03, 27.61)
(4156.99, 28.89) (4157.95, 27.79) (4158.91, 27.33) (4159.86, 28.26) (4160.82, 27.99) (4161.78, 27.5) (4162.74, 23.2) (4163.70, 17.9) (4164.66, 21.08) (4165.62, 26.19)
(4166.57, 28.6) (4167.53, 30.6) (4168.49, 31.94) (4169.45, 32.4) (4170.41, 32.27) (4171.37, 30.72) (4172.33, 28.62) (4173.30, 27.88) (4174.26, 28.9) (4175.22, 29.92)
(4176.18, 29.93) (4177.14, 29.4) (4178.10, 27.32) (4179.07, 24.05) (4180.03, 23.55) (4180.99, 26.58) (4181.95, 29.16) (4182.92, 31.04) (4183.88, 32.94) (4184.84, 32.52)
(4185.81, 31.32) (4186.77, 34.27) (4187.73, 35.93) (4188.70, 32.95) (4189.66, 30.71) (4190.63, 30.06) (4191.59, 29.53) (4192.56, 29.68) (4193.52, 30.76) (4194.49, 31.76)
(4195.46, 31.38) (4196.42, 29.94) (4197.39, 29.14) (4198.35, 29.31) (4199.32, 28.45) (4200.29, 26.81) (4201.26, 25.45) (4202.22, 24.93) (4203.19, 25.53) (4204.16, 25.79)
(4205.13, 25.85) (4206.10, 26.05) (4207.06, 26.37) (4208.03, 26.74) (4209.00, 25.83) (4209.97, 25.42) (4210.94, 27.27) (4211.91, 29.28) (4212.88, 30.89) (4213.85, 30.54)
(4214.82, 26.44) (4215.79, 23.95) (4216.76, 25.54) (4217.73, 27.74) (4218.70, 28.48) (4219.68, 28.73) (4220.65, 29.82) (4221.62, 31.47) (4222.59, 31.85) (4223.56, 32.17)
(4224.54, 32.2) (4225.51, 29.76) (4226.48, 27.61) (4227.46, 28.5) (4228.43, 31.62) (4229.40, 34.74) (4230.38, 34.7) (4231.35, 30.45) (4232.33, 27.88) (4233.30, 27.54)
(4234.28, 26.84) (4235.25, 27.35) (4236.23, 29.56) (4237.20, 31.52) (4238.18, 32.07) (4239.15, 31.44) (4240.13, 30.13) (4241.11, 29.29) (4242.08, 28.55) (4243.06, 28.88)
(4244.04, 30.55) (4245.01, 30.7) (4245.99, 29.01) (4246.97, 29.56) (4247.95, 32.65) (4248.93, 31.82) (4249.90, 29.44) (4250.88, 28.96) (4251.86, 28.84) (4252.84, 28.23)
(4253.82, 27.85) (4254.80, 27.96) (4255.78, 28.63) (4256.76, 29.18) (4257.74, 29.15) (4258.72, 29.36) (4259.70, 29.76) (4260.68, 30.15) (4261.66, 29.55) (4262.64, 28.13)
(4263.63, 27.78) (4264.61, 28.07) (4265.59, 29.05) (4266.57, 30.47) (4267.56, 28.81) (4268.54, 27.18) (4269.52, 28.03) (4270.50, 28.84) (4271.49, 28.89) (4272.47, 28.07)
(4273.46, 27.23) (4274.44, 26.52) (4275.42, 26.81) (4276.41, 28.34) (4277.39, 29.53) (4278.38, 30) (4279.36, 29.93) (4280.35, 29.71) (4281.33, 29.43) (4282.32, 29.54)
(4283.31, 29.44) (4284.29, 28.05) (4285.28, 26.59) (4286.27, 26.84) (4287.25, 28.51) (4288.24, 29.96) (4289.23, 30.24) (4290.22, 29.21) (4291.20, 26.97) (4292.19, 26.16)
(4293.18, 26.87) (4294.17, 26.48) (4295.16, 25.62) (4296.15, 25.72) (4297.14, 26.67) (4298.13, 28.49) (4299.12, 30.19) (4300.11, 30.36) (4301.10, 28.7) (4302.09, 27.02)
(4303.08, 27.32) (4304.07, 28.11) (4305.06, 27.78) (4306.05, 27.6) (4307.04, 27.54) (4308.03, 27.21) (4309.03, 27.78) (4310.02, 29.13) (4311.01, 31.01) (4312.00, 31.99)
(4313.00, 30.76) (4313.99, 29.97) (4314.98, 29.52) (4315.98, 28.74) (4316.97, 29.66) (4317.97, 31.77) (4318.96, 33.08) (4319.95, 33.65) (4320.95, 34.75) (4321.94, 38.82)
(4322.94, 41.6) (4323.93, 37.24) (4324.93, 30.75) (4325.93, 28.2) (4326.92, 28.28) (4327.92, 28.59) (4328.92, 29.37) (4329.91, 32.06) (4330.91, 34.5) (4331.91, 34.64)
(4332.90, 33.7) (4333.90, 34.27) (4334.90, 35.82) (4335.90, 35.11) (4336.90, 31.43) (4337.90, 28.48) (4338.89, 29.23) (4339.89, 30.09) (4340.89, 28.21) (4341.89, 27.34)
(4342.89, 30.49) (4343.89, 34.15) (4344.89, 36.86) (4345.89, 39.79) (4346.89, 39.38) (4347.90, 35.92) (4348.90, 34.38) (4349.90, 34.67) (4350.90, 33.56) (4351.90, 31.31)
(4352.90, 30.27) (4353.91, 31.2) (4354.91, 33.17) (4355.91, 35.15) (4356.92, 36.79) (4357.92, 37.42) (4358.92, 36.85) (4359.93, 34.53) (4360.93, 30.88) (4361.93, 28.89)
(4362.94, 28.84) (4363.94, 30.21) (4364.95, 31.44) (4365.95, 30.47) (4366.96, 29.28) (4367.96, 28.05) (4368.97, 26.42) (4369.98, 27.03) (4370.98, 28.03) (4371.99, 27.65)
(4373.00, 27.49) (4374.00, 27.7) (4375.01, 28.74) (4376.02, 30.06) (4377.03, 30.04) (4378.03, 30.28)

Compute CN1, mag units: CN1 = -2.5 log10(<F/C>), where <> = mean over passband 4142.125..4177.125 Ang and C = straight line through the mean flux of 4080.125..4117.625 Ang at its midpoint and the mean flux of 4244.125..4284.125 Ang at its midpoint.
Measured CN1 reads 0.08 mag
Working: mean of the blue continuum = 31.8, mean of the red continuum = 29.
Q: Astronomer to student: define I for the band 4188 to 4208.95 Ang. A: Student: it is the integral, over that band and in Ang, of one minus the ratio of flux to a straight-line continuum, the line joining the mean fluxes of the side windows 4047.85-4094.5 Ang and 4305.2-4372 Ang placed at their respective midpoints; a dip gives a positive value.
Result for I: 2.18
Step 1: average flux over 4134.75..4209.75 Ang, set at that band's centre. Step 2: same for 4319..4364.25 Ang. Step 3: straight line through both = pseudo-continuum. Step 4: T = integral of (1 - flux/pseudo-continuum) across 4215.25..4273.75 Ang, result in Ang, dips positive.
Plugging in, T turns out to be 2.6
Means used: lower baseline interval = 29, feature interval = 29.4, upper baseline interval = 33.1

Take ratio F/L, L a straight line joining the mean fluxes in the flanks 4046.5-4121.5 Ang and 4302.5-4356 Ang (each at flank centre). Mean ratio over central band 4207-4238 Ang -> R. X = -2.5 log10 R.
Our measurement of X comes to 0.10 mag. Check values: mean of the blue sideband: 31.5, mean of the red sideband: 31.9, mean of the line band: 29.1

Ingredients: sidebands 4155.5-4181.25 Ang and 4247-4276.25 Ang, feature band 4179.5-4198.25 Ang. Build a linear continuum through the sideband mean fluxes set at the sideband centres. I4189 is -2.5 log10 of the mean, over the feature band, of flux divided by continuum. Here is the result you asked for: -0.10 mag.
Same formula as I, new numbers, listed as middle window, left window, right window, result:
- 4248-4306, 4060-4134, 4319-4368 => 7.10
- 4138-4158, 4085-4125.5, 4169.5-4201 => 0.54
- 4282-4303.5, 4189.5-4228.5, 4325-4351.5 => 2.21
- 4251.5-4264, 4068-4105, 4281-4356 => 0.91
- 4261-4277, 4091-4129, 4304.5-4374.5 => 1.67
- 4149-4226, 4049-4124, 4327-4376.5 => 7.33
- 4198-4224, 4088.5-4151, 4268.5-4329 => 2.11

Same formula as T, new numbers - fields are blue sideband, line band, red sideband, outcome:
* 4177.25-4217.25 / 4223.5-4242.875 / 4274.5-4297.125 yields -1.2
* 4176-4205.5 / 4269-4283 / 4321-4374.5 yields 1.0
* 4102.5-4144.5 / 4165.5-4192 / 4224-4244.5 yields 0.2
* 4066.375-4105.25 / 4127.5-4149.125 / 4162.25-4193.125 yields 0.1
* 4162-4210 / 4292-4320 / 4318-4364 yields 2.9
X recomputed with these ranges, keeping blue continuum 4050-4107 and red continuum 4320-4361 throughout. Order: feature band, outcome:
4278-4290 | 0.14 mag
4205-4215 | 0.18 mag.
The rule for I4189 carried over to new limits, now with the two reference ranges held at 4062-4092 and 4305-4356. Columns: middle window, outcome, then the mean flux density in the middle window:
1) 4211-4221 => 0.14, 28.1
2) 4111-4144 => 0.04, 30.6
